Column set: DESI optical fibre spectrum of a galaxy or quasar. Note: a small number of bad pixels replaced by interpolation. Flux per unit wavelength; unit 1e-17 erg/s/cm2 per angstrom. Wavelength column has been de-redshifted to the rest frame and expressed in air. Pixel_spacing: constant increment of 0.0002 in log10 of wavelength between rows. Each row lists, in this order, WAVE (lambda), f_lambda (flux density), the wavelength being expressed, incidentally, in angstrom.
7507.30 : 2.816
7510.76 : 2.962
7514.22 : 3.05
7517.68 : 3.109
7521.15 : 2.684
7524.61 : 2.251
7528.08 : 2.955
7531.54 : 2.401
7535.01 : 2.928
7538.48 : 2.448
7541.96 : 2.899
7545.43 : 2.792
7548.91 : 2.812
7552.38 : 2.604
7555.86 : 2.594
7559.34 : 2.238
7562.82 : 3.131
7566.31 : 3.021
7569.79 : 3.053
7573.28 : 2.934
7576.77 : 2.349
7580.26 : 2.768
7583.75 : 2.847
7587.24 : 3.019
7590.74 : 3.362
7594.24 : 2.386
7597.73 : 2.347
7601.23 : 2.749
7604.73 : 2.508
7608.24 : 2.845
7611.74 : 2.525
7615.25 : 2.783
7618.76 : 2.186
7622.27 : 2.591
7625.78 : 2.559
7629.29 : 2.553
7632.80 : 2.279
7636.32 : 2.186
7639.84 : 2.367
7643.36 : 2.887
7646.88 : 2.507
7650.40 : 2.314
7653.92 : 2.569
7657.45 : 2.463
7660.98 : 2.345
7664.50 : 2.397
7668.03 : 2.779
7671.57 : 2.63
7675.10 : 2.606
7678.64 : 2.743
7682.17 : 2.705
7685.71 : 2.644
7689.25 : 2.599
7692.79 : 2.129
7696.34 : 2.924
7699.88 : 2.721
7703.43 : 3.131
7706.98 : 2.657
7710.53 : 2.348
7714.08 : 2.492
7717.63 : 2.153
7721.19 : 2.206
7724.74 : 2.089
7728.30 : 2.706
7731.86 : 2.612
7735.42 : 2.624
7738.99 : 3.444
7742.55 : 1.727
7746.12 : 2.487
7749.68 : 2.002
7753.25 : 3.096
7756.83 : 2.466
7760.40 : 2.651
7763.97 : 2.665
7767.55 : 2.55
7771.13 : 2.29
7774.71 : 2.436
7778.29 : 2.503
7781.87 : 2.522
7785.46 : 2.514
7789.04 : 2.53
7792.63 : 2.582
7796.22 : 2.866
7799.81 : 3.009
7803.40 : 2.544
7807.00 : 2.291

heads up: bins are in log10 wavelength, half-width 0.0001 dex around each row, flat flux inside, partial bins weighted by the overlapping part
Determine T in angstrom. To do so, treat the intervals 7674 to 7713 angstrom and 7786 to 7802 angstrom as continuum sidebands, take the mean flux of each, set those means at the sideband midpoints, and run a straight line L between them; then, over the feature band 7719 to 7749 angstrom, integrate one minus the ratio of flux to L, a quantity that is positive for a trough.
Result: 2.4 angstrom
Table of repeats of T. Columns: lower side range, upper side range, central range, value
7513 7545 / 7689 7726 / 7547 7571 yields -0.6 angstrom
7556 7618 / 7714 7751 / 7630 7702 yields 0.5 angstrom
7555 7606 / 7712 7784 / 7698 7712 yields -0.9 angstrom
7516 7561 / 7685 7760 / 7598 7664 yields 2.5 angstrom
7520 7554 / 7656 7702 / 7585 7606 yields -0.7 angstrom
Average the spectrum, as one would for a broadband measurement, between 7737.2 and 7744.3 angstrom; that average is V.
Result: 2.59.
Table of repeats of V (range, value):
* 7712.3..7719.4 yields 2.32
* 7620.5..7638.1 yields 2.43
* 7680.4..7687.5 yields 2.68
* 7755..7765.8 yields 2.59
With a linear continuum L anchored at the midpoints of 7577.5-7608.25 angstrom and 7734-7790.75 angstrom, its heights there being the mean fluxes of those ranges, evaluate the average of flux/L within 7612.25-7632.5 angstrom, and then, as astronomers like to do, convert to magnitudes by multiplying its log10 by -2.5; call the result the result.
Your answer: 0.08 mag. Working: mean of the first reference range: 2.74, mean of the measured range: 2.52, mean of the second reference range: 2.53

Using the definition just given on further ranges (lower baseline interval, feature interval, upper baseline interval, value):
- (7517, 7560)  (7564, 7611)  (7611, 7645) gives -0.09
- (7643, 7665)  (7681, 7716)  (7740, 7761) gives -0.07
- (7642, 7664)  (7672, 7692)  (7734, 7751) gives -0.06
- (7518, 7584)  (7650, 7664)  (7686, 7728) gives 0.06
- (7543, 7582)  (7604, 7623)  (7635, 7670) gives 0.01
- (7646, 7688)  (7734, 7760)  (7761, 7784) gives -0.02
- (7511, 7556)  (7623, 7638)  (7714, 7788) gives 0.10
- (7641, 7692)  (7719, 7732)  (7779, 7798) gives 0.09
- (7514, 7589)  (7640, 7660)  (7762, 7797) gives 0.06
